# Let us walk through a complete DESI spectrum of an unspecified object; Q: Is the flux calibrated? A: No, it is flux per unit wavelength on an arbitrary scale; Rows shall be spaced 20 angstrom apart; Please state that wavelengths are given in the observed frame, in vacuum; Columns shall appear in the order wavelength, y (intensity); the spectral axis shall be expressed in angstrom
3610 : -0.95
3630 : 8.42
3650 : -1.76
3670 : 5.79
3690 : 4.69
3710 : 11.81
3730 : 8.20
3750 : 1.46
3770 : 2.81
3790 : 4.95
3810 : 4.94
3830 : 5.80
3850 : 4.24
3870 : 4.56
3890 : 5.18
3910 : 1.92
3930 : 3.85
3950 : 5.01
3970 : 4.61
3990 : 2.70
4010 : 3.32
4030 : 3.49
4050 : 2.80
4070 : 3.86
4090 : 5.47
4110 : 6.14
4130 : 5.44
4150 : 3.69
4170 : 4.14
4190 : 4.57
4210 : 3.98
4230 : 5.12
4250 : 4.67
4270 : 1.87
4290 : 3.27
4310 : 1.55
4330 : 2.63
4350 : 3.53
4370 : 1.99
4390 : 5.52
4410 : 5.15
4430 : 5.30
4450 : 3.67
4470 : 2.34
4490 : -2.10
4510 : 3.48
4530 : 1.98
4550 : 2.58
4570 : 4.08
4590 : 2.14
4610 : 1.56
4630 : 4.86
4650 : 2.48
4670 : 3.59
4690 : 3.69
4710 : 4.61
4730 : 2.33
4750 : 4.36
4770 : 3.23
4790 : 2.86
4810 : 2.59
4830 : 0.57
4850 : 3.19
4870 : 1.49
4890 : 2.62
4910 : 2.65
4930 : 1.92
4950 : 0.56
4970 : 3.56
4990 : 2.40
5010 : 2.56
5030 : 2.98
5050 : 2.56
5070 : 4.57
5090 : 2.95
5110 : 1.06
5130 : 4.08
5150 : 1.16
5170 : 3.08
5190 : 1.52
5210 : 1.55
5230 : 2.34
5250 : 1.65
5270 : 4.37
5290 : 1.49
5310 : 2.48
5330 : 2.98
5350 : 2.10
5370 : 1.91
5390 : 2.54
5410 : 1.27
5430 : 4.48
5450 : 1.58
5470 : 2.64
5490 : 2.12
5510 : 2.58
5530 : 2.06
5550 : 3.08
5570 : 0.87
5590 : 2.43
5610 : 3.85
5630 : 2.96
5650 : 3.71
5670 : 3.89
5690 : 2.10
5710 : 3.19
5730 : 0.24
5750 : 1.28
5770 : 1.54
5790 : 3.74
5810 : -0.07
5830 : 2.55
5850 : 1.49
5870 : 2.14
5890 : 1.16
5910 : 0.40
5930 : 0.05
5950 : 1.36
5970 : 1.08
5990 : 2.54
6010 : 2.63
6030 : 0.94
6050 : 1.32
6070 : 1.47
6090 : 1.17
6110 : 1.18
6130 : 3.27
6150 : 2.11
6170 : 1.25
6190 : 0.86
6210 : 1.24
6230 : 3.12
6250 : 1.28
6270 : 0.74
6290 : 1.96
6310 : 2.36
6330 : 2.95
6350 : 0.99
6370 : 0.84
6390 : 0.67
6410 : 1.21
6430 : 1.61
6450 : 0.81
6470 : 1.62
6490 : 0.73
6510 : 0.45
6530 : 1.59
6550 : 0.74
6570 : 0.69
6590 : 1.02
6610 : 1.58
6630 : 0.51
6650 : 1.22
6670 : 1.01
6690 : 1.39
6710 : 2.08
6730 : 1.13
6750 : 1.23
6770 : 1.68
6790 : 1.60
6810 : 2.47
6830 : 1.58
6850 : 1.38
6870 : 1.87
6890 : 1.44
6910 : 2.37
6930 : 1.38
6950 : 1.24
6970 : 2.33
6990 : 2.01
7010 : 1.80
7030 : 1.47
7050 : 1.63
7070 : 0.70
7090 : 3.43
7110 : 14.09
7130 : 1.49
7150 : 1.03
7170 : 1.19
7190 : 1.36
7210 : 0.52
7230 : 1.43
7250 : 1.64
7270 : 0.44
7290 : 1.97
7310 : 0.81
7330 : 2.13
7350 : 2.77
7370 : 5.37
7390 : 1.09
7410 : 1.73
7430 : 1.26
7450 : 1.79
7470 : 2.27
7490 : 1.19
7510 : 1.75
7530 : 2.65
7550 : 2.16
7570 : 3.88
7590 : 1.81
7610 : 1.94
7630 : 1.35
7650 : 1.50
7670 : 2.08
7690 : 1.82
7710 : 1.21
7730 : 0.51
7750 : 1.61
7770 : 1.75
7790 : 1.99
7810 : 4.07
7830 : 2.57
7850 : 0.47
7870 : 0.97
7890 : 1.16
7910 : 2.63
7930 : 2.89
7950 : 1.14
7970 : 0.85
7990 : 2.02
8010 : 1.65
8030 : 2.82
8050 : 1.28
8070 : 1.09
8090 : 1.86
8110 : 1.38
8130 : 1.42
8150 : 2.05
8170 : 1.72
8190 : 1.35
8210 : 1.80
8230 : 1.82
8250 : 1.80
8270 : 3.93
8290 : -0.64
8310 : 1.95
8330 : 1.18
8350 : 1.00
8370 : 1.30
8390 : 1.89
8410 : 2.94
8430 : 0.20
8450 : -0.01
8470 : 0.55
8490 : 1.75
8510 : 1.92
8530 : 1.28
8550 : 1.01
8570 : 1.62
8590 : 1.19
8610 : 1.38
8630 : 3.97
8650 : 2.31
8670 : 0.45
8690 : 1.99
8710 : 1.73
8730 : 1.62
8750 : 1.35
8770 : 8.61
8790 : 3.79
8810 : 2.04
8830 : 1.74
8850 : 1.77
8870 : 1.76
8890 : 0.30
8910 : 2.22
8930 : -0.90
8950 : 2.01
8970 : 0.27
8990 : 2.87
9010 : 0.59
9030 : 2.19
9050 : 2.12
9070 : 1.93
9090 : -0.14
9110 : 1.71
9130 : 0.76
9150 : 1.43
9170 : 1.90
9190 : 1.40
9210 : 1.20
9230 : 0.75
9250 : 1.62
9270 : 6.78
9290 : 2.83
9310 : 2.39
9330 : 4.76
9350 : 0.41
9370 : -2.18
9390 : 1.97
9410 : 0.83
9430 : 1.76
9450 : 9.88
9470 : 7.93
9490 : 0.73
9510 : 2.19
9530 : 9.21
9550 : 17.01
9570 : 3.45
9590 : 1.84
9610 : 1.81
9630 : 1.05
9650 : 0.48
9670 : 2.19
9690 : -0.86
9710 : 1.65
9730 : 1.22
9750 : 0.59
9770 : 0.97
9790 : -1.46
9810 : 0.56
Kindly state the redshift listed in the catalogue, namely 0.91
